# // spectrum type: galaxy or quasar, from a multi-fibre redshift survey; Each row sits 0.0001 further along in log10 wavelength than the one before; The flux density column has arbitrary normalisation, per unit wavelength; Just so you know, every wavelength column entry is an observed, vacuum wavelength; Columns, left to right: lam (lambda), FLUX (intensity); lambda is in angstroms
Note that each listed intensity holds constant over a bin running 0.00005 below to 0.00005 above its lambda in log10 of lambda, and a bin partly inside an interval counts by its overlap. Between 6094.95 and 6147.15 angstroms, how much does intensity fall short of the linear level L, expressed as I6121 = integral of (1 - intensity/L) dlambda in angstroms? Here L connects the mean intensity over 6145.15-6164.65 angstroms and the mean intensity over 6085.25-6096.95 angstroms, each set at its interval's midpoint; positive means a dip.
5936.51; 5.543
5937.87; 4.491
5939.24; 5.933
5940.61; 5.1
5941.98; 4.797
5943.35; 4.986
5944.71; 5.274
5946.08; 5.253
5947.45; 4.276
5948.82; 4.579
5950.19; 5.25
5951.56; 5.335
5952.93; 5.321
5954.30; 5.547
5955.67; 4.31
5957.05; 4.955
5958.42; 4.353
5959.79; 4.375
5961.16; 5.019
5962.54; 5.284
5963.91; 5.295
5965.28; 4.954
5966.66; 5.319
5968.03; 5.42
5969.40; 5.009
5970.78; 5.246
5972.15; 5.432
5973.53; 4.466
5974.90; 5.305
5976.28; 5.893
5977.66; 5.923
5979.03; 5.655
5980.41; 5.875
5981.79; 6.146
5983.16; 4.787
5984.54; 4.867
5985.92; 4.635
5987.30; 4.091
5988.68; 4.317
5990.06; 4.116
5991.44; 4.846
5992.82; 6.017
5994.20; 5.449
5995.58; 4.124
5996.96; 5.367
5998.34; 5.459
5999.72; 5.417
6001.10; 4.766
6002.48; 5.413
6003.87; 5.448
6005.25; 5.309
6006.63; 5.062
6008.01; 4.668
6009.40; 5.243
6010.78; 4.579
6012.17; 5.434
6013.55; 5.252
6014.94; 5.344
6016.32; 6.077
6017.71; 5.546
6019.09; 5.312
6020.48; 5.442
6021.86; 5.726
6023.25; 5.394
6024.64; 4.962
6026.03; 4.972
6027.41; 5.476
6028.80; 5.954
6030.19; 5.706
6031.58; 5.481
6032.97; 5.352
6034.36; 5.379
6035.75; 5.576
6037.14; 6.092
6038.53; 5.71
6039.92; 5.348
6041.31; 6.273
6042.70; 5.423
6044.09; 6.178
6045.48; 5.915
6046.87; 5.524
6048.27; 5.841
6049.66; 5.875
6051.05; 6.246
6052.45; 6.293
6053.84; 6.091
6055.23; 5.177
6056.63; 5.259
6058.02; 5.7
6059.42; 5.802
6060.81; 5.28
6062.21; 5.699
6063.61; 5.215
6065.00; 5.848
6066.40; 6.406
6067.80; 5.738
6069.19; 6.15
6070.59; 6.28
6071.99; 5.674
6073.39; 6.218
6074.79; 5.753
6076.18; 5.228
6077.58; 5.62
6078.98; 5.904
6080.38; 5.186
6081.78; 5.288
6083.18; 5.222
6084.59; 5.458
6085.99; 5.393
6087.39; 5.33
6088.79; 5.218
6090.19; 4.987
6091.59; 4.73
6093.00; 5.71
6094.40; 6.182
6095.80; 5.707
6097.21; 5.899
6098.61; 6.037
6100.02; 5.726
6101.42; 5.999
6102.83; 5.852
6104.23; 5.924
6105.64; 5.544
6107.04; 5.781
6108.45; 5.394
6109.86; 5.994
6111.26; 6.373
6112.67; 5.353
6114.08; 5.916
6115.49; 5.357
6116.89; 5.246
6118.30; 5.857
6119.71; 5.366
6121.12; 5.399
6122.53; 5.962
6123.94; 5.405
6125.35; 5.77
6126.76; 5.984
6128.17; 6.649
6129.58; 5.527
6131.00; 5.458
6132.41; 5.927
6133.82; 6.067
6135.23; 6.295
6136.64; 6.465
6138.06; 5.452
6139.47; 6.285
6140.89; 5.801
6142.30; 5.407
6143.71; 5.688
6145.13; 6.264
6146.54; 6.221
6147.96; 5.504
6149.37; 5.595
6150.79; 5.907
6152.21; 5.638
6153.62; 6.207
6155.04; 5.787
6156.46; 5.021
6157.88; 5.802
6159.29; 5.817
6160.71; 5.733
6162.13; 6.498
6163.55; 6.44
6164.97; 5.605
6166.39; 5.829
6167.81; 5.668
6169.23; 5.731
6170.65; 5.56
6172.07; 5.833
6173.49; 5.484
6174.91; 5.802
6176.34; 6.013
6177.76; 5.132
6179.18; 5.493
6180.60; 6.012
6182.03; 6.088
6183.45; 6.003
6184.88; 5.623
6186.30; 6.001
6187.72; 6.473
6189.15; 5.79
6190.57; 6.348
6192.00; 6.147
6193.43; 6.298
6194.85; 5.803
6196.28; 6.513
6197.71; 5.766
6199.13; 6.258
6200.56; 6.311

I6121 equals -1.7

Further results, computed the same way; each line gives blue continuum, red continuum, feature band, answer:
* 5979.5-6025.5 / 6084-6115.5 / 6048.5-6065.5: -0.8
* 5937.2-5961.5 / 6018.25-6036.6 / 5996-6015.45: 0.5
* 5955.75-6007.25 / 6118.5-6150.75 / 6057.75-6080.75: -0.9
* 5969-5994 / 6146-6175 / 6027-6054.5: -2.2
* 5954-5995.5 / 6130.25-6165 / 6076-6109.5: 0.4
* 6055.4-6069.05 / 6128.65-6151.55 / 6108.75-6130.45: 0.3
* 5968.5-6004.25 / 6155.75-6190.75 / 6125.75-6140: -0.8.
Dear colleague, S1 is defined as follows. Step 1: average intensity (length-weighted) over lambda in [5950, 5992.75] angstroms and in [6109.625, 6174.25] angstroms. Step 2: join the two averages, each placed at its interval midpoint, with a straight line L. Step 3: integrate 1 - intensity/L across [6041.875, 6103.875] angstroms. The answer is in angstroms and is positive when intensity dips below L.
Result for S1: -2.0 angstroms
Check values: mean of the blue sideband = 5.09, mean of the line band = 5.69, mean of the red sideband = 5.81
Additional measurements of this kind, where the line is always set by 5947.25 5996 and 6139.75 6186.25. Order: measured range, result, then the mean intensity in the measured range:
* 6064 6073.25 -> -0.97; 6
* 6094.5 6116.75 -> -0.85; 5.79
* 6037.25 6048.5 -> -0.96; 5.79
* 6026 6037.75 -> -0.64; 5.58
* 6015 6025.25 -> -0.47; 5.49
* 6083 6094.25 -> 0.42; 5.3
